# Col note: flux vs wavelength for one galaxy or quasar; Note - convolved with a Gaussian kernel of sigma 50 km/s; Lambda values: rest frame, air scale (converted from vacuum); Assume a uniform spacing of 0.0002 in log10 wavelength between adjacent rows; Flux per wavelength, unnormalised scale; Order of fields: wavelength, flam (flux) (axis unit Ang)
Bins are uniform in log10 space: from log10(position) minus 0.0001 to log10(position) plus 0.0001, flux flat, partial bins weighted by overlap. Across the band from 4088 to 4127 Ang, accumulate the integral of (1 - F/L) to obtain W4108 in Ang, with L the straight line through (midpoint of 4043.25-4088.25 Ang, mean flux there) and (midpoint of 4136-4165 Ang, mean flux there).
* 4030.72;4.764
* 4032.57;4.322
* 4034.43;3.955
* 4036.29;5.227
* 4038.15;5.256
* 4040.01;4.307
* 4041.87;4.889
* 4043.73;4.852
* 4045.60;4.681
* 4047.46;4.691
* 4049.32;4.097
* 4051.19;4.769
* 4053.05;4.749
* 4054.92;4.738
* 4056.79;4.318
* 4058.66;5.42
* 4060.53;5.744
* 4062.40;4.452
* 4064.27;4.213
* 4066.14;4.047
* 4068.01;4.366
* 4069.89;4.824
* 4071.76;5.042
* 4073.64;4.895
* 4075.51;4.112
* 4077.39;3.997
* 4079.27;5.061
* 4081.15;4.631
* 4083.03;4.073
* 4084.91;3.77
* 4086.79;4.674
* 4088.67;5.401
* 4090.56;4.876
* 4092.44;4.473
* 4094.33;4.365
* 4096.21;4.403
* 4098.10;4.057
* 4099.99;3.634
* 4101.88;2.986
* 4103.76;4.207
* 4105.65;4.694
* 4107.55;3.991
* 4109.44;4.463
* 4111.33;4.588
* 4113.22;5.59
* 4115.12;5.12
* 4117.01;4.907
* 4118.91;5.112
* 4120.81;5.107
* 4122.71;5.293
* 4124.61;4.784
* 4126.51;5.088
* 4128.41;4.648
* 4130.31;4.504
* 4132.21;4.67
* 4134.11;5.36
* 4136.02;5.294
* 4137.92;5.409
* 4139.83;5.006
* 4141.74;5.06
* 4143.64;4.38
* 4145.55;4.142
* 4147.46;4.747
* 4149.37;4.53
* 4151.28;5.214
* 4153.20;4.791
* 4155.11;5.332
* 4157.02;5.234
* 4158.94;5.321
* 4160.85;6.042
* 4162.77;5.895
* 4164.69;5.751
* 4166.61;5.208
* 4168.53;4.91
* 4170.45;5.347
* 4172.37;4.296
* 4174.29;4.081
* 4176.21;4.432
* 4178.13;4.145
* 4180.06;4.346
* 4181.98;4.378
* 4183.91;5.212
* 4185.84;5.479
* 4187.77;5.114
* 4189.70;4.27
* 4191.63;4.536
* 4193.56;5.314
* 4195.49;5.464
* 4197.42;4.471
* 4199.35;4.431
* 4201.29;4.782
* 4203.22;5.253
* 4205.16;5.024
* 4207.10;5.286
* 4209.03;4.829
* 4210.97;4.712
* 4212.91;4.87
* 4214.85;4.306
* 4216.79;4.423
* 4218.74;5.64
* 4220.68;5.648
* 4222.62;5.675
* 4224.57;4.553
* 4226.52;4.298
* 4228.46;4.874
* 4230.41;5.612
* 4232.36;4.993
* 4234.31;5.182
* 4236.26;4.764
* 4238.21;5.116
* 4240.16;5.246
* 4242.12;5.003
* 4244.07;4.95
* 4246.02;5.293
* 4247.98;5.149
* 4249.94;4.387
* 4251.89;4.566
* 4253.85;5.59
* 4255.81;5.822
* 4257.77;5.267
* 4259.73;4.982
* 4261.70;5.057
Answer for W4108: 1.9 Ang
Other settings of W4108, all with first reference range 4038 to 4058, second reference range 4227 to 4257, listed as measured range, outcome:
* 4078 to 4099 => 1.0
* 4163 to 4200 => 1.0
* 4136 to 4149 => 0.1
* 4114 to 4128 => -0.7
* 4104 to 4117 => 0.2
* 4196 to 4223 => 0.4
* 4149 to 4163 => -1.1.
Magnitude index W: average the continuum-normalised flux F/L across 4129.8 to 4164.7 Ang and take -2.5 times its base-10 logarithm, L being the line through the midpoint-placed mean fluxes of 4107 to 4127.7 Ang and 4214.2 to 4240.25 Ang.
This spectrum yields -0.03 mag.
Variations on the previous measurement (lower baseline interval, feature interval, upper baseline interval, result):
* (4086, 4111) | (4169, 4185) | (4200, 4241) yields 0.05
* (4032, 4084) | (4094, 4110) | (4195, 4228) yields 0.16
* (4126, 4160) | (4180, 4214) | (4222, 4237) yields 0.02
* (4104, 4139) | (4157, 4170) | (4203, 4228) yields -0.12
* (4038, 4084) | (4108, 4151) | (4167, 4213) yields -0.04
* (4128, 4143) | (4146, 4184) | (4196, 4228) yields 0.00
